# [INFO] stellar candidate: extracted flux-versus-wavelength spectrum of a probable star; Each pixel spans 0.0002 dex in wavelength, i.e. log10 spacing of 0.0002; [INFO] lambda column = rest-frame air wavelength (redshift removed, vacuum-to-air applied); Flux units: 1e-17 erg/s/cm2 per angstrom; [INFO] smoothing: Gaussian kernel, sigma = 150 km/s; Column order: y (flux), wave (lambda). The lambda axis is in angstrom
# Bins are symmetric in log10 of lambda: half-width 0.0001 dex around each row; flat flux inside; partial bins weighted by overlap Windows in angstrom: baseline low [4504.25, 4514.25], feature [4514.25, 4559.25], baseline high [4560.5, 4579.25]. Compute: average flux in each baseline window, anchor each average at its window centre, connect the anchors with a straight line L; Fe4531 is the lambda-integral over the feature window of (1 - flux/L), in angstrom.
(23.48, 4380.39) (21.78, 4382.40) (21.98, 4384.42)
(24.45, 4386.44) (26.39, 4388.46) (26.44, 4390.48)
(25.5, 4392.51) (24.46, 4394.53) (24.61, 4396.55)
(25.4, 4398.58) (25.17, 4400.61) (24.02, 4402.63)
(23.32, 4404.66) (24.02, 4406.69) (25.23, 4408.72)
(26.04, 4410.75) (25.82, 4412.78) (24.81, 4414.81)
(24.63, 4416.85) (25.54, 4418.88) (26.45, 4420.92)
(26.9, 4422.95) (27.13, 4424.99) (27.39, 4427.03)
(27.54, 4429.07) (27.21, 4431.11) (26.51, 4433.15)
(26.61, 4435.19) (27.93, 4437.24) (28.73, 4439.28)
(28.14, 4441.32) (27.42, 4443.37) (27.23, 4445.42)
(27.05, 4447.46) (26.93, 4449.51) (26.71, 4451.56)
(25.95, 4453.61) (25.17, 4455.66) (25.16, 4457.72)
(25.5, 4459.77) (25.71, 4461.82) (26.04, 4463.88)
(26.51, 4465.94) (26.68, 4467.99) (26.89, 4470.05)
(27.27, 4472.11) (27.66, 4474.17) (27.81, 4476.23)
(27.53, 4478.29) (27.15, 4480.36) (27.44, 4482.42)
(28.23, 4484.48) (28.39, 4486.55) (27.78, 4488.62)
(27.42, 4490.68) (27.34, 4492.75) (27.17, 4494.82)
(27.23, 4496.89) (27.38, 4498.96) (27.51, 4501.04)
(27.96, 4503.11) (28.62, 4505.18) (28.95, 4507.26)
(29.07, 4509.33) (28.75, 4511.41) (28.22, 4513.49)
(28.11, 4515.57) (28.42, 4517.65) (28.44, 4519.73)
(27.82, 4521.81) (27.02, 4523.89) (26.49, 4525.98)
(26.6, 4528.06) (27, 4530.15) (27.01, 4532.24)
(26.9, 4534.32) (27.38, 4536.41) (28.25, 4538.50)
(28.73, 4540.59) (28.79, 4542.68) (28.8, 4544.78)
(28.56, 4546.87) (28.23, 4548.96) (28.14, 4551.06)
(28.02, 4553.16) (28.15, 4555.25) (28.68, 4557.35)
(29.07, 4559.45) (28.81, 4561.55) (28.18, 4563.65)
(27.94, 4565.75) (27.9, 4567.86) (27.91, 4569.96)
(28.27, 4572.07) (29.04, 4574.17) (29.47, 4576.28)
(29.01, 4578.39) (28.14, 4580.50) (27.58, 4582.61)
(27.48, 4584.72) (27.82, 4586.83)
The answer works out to 1.1 angstrom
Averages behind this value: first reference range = 28.7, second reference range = 28.5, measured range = 27.9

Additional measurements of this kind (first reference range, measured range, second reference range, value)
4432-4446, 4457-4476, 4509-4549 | 0.8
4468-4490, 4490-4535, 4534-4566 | 0.4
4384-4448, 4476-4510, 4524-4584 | -0.8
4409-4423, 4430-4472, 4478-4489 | 0.0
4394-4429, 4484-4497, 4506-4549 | -0.2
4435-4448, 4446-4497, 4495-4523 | 1.8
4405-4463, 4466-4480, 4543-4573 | -0.1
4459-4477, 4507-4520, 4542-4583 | -0.5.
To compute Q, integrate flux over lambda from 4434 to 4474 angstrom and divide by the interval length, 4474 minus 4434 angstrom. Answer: 26.7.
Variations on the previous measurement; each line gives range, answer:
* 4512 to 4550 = 27.8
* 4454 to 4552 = 27.5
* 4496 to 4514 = 28.2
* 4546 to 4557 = 28.2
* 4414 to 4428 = 26.1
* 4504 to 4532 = 27.9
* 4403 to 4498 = 26.7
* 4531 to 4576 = 28.2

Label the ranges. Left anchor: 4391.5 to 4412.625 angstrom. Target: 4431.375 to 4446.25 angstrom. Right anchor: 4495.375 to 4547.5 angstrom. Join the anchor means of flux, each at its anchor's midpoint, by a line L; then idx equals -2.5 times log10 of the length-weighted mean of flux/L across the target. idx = -0.07 mag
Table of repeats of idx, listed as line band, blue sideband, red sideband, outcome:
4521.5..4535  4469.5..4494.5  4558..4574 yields 0.04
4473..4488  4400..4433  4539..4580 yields -0.03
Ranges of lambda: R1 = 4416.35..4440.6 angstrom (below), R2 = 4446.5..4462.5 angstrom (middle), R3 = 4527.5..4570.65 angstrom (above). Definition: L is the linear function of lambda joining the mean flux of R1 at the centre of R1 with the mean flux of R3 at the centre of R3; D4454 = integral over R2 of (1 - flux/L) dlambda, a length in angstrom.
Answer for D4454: 0.7 angstrom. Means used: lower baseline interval 27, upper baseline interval 28.1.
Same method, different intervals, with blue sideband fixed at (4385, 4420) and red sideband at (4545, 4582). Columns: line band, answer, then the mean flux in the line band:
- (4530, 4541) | 0.1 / 27.5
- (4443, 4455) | -0.4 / 26.8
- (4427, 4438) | -0.6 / 27.2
